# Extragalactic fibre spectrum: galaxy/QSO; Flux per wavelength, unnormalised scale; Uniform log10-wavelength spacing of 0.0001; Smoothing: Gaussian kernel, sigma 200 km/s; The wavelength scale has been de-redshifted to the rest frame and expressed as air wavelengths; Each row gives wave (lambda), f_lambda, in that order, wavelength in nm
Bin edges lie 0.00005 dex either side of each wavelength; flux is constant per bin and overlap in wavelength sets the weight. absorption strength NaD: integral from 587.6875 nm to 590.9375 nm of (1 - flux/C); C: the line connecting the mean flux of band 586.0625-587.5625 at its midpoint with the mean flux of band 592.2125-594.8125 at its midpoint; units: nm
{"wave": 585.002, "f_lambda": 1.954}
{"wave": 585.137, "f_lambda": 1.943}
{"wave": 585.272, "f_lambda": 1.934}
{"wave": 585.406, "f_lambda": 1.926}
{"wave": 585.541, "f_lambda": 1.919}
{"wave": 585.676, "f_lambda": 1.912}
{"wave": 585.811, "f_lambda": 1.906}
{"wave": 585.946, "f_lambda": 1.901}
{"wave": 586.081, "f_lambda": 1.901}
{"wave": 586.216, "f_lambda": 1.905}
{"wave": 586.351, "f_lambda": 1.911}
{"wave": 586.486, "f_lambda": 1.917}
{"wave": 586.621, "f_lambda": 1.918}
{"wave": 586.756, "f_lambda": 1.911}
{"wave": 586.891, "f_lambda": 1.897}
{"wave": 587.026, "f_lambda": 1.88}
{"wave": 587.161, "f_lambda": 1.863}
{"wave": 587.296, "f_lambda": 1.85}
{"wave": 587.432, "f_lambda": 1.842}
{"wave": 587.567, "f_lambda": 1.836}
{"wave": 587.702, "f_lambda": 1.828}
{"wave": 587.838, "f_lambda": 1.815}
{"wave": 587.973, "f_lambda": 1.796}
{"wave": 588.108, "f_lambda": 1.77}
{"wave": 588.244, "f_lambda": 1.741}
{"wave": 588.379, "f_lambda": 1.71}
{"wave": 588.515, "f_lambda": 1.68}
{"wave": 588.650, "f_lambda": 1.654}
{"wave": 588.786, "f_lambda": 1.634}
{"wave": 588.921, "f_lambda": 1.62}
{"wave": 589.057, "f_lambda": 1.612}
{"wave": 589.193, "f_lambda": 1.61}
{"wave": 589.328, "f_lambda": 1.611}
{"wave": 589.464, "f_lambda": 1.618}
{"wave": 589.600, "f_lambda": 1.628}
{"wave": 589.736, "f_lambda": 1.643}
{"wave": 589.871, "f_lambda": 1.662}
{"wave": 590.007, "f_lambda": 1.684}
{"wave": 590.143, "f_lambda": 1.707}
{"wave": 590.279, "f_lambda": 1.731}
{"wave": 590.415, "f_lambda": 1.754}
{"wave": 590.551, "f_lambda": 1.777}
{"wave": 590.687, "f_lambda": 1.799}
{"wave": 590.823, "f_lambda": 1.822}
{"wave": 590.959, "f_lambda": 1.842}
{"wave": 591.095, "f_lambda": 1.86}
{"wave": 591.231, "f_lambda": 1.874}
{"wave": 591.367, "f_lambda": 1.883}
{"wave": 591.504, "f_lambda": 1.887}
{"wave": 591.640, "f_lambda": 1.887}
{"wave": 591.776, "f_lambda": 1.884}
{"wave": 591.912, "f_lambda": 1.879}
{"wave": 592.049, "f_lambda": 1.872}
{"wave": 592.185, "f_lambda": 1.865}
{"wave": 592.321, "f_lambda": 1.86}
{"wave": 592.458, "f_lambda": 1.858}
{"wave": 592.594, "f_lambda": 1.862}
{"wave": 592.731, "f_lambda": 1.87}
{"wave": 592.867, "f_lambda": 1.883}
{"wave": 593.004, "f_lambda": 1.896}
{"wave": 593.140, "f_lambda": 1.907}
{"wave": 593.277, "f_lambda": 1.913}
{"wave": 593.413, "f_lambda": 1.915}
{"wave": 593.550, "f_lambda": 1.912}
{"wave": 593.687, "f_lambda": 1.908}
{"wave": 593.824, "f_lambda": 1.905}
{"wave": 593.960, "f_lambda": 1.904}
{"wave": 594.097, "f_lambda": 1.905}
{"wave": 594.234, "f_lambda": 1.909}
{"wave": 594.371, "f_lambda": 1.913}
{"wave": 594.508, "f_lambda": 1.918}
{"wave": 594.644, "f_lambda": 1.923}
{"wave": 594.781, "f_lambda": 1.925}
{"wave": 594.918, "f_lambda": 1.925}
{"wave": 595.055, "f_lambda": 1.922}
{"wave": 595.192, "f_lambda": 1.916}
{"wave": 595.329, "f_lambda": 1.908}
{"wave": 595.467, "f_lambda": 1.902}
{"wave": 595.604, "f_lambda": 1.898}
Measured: 0.32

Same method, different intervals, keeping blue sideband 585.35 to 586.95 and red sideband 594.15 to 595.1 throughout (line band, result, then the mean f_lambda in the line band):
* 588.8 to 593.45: 0.30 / 1.79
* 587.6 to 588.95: 0.13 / 1.73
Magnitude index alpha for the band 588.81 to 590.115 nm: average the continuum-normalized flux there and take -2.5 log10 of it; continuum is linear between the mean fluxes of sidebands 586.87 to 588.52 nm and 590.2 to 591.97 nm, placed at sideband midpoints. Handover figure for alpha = 0.12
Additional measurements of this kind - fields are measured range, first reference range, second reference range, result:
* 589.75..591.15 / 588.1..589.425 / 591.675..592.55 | 0.004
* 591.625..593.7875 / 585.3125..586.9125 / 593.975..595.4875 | 0.016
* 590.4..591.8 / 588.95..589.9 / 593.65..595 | -0.074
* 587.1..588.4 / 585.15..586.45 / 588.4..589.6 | -0.040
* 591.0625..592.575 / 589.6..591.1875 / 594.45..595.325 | -0.041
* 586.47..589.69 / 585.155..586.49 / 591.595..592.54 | 0.085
